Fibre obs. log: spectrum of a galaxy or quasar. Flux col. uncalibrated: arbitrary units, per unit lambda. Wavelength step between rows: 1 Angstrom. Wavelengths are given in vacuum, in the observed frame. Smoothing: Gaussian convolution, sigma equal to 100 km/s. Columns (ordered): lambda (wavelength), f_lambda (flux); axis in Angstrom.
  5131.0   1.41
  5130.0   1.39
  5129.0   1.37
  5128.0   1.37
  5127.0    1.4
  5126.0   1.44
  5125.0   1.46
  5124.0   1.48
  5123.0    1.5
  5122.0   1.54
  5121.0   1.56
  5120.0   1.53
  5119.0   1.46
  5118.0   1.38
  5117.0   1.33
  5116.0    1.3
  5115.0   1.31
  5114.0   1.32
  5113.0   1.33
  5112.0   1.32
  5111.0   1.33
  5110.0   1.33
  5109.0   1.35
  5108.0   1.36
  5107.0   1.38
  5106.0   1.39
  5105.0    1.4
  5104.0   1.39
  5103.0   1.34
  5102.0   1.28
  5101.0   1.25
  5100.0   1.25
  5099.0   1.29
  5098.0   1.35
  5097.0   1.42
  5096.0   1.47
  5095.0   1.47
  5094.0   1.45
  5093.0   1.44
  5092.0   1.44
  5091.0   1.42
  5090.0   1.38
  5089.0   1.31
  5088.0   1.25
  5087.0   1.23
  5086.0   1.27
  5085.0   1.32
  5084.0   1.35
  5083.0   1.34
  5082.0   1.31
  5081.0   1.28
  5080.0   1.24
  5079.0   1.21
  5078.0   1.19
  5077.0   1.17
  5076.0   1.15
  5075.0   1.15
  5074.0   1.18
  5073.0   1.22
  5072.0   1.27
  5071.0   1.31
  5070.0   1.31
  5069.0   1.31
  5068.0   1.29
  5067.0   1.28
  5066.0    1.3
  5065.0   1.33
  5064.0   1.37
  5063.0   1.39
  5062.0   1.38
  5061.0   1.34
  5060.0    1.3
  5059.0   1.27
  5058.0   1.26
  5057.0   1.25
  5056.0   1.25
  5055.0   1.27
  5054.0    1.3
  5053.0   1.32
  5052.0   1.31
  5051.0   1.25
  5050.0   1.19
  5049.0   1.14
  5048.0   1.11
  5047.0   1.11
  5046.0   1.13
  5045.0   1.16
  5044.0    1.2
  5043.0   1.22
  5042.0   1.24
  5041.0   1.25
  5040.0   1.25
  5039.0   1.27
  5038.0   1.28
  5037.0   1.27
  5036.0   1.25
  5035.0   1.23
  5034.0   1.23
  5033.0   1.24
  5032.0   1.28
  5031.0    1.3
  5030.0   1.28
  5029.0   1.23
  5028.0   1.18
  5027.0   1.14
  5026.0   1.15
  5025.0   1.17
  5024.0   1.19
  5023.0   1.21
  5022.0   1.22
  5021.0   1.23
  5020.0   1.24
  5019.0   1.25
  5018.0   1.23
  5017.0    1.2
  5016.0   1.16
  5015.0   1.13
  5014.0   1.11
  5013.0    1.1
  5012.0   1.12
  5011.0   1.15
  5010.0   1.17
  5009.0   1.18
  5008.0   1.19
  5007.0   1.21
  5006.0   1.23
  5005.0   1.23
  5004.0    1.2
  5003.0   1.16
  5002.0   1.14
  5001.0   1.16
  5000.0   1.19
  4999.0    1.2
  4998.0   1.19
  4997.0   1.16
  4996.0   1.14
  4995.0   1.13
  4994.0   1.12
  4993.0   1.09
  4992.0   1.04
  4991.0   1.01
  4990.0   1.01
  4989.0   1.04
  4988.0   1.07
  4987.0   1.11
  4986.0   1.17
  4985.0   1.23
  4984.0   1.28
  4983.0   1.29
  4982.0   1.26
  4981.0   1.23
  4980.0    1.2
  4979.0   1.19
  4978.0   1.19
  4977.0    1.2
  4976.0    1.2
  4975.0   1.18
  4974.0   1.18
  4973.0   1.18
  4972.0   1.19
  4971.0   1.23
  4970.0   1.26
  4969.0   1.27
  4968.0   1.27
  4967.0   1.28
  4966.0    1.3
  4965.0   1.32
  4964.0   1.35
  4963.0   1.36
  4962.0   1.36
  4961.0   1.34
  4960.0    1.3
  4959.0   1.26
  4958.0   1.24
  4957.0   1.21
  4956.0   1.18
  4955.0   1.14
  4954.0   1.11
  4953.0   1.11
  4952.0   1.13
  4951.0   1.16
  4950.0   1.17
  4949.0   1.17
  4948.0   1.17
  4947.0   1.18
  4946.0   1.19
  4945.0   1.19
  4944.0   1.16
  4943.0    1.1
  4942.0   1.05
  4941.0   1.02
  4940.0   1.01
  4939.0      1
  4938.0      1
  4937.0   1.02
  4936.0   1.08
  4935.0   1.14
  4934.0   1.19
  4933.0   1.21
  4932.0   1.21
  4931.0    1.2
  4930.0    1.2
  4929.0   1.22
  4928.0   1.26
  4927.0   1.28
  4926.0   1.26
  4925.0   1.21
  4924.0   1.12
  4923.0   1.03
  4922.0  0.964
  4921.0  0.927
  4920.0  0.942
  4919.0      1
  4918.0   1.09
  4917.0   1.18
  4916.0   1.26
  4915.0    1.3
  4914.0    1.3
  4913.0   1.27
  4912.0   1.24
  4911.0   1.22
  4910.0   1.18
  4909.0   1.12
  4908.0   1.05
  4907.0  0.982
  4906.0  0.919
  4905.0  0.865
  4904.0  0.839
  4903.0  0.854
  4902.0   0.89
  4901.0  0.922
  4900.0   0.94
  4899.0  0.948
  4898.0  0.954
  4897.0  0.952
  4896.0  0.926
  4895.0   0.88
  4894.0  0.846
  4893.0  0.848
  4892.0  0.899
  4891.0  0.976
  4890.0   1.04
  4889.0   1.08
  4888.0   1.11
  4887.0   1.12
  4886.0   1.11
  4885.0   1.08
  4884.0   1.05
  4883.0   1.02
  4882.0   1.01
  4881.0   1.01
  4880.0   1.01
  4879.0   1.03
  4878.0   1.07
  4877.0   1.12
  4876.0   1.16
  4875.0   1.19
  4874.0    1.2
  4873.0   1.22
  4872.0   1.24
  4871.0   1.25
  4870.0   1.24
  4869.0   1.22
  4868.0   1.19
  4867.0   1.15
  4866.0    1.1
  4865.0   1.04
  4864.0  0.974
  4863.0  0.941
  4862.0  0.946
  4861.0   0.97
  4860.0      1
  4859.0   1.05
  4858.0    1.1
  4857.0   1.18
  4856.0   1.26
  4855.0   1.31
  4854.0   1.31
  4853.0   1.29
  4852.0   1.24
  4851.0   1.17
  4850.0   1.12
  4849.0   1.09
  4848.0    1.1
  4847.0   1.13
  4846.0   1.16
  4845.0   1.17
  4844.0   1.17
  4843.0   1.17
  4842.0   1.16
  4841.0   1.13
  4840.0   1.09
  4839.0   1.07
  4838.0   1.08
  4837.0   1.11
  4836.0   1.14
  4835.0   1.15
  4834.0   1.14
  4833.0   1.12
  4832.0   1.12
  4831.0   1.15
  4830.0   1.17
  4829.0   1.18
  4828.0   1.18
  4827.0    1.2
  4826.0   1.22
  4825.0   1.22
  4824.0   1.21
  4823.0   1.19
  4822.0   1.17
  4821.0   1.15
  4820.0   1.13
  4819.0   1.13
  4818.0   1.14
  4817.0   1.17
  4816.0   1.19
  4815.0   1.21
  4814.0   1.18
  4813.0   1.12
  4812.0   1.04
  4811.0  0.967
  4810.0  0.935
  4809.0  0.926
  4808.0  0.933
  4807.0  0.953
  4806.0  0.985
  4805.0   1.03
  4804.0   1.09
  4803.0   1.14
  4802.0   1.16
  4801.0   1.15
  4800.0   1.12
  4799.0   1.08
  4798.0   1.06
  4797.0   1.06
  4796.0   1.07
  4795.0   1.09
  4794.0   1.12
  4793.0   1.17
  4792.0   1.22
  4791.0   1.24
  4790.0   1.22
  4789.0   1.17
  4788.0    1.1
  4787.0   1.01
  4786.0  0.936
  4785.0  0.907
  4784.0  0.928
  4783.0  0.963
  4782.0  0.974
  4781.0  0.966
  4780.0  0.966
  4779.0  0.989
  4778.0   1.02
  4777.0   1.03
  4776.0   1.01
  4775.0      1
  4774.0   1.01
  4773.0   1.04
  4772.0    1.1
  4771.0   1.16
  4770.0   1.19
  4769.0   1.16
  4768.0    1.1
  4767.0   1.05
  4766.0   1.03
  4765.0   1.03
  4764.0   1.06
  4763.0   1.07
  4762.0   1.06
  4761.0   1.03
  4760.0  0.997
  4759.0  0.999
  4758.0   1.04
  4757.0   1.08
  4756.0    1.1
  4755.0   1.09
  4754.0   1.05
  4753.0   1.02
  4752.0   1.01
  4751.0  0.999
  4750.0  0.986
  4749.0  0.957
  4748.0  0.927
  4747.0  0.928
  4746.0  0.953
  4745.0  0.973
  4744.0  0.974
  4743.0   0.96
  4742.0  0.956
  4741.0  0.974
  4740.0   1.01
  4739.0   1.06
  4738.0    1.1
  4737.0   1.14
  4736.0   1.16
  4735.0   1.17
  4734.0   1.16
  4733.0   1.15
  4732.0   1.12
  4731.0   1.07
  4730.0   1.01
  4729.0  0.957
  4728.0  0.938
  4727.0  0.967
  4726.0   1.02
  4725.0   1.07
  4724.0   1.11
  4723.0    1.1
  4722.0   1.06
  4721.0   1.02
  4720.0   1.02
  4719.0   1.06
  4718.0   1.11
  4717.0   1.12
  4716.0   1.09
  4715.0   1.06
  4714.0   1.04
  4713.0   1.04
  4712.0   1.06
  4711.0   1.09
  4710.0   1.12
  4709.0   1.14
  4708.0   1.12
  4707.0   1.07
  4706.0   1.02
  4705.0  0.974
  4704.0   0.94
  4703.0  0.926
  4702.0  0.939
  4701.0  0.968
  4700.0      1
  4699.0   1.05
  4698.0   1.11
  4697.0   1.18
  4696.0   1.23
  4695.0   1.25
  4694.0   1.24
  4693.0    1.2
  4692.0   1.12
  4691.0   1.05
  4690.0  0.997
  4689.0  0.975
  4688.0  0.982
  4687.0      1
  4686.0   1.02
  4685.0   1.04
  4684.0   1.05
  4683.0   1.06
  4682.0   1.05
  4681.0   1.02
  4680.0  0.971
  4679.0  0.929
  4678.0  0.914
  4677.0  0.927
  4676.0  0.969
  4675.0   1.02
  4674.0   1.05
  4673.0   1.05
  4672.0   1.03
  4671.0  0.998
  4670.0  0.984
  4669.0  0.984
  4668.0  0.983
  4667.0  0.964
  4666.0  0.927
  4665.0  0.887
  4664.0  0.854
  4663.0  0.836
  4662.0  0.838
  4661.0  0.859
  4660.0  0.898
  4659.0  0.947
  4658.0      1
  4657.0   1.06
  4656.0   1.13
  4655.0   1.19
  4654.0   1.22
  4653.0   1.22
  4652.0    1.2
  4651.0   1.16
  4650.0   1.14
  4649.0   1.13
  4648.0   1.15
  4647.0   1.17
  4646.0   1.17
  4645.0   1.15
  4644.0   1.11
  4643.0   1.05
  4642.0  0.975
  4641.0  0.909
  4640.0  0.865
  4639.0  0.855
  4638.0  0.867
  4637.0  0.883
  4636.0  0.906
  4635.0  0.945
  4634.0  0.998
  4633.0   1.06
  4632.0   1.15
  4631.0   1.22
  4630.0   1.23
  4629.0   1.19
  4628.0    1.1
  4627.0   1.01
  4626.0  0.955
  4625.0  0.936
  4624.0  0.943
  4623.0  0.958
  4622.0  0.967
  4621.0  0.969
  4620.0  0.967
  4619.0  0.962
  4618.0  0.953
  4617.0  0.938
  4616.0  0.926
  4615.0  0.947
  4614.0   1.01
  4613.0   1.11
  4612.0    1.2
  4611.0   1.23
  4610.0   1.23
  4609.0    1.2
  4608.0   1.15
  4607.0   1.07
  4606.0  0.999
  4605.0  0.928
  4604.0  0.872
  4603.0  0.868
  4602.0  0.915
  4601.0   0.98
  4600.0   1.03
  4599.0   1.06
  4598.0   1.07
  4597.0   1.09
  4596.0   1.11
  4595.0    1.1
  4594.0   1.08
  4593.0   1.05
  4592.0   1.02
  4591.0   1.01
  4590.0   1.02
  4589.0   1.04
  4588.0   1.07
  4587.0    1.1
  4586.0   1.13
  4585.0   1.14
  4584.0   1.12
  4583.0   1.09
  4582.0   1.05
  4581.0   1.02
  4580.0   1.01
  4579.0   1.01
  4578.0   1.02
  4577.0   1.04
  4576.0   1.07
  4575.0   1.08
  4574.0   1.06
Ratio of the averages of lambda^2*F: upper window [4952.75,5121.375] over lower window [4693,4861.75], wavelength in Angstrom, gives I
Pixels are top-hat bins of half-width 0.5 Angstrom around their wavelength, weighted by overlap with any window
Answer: 1.28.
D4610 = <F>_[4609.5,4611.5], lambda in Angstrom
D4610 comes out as 1.23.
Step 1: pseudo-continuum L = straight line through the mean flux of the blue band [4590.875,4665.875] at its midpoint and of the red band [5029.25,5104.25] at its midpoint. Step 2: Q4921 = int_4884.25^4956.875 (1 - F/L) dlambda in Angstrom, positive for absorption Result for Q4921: 7.0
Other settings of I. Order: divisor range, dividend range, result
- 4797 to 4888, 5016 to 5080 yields 1.20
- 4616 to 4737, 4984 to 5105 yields 1.39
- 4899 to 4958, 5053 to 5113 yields 1.26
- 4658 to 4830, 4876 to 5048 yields 1.19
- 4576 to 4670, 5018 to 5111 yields 1.49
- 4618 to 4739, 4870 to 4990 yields 1.21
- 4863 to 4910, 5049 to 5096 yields 1.35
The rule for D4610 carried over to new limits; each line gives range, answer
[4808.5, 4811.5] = 0.943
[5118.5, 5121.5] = 1.52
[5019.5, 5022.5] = 1.23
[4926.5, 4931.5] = 1.23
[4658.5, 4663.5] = 0.876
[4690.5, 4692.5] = 1.08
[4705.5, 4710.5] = 1.09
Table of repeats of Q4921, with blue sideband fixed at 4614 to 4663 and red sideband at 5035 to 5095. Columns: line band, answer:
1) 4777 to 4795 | 1.0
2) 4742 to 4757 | 1.3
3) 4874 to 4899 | 3.1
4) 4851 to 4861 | -0.3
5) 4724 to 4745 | 0.7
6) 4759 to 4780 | 0.9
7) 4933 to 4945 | 1.2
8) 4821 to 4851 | -0.2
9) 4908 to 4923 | 0.6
